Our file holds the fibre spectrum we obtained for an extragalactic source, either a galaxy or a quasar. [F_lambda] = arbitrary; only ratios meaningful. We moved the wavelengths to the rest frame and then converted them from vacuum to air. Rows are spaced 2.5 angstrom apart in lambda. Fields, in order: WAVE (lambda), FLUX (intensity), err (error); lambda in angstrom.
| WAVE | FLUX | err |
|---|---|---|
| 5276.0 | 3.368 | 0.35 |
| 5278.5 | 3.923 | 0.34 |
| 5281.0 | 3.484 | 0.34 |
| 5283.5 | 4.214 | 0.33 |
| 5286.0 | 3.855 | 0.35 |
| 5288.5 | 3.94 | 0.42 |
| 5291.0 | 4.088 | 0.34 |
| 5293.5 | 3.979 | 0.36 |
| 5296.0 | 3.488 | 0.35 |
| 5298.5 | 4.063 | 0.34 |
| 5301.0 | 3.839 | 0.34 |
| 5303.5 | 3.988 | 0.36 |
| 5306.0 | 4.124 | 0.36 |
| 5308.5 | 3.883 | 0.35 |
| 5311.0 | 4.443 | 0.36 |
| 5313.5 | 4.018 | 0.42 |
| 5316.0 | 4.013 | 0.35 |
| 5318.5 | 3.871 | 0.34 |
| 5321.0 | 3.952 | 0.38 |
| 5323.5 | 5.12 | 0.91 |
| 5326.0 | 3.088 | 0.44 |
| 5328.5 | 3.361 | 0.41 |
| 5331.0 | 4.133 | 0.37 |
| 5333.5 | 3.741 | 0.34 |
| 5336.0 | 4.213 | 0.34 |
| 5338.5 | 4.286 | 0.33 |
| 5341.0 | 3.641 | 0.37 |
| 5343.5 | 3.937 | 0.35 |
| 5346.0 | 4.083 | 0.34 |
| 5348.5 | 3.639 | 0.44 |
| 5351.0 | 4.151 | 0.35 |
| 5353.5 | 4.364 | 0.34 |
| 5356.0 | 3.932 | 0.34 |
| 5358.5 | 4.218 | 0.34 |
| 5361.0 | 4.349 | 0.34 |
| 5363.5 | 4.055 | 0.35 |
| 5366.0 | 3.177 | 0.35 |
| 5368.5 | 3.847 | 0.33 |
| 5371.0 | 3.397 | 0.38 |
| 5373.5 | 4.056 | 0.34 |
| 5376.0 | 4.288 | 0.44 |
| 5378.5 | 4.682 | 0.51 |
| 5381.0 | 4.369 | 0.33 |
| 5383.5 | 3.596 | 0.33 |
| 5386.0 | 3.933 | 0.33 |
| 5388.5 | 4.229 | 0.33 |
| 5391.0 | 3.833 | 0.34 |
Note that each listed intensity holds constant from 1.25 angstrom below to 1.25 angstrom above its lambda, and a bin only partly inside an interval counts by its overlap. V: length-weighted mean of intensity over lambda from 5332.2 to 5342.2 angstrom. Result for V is 3.97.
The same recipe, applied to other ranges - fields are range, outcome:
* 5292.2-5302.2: 3.84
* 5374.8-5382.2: 4.45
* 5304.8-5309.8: 4.01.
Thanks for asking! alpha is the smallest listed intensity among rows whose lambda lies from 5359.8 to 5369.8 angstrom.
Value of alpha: 3.177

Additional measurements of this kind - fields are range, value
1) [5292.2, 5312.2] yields 3.488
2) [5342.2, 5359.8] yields 3.639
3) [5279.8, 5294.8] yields 3.484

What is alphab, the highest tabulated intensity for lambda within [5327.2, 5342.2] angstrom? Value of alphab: 4.286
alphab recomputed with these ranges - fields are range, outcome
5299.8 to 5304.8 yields 3.988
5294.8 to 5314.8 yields 4.443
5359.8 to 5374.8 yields 4.349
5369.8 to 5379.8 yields 4.682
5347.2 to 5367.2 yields 4.364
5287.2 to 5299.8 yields 4.088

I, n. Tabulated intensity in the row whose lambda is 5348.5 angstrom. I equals 3.639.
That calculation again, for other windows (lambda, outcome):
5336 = 4.213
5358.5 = 4.218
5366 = 3.177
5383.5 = 3.596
